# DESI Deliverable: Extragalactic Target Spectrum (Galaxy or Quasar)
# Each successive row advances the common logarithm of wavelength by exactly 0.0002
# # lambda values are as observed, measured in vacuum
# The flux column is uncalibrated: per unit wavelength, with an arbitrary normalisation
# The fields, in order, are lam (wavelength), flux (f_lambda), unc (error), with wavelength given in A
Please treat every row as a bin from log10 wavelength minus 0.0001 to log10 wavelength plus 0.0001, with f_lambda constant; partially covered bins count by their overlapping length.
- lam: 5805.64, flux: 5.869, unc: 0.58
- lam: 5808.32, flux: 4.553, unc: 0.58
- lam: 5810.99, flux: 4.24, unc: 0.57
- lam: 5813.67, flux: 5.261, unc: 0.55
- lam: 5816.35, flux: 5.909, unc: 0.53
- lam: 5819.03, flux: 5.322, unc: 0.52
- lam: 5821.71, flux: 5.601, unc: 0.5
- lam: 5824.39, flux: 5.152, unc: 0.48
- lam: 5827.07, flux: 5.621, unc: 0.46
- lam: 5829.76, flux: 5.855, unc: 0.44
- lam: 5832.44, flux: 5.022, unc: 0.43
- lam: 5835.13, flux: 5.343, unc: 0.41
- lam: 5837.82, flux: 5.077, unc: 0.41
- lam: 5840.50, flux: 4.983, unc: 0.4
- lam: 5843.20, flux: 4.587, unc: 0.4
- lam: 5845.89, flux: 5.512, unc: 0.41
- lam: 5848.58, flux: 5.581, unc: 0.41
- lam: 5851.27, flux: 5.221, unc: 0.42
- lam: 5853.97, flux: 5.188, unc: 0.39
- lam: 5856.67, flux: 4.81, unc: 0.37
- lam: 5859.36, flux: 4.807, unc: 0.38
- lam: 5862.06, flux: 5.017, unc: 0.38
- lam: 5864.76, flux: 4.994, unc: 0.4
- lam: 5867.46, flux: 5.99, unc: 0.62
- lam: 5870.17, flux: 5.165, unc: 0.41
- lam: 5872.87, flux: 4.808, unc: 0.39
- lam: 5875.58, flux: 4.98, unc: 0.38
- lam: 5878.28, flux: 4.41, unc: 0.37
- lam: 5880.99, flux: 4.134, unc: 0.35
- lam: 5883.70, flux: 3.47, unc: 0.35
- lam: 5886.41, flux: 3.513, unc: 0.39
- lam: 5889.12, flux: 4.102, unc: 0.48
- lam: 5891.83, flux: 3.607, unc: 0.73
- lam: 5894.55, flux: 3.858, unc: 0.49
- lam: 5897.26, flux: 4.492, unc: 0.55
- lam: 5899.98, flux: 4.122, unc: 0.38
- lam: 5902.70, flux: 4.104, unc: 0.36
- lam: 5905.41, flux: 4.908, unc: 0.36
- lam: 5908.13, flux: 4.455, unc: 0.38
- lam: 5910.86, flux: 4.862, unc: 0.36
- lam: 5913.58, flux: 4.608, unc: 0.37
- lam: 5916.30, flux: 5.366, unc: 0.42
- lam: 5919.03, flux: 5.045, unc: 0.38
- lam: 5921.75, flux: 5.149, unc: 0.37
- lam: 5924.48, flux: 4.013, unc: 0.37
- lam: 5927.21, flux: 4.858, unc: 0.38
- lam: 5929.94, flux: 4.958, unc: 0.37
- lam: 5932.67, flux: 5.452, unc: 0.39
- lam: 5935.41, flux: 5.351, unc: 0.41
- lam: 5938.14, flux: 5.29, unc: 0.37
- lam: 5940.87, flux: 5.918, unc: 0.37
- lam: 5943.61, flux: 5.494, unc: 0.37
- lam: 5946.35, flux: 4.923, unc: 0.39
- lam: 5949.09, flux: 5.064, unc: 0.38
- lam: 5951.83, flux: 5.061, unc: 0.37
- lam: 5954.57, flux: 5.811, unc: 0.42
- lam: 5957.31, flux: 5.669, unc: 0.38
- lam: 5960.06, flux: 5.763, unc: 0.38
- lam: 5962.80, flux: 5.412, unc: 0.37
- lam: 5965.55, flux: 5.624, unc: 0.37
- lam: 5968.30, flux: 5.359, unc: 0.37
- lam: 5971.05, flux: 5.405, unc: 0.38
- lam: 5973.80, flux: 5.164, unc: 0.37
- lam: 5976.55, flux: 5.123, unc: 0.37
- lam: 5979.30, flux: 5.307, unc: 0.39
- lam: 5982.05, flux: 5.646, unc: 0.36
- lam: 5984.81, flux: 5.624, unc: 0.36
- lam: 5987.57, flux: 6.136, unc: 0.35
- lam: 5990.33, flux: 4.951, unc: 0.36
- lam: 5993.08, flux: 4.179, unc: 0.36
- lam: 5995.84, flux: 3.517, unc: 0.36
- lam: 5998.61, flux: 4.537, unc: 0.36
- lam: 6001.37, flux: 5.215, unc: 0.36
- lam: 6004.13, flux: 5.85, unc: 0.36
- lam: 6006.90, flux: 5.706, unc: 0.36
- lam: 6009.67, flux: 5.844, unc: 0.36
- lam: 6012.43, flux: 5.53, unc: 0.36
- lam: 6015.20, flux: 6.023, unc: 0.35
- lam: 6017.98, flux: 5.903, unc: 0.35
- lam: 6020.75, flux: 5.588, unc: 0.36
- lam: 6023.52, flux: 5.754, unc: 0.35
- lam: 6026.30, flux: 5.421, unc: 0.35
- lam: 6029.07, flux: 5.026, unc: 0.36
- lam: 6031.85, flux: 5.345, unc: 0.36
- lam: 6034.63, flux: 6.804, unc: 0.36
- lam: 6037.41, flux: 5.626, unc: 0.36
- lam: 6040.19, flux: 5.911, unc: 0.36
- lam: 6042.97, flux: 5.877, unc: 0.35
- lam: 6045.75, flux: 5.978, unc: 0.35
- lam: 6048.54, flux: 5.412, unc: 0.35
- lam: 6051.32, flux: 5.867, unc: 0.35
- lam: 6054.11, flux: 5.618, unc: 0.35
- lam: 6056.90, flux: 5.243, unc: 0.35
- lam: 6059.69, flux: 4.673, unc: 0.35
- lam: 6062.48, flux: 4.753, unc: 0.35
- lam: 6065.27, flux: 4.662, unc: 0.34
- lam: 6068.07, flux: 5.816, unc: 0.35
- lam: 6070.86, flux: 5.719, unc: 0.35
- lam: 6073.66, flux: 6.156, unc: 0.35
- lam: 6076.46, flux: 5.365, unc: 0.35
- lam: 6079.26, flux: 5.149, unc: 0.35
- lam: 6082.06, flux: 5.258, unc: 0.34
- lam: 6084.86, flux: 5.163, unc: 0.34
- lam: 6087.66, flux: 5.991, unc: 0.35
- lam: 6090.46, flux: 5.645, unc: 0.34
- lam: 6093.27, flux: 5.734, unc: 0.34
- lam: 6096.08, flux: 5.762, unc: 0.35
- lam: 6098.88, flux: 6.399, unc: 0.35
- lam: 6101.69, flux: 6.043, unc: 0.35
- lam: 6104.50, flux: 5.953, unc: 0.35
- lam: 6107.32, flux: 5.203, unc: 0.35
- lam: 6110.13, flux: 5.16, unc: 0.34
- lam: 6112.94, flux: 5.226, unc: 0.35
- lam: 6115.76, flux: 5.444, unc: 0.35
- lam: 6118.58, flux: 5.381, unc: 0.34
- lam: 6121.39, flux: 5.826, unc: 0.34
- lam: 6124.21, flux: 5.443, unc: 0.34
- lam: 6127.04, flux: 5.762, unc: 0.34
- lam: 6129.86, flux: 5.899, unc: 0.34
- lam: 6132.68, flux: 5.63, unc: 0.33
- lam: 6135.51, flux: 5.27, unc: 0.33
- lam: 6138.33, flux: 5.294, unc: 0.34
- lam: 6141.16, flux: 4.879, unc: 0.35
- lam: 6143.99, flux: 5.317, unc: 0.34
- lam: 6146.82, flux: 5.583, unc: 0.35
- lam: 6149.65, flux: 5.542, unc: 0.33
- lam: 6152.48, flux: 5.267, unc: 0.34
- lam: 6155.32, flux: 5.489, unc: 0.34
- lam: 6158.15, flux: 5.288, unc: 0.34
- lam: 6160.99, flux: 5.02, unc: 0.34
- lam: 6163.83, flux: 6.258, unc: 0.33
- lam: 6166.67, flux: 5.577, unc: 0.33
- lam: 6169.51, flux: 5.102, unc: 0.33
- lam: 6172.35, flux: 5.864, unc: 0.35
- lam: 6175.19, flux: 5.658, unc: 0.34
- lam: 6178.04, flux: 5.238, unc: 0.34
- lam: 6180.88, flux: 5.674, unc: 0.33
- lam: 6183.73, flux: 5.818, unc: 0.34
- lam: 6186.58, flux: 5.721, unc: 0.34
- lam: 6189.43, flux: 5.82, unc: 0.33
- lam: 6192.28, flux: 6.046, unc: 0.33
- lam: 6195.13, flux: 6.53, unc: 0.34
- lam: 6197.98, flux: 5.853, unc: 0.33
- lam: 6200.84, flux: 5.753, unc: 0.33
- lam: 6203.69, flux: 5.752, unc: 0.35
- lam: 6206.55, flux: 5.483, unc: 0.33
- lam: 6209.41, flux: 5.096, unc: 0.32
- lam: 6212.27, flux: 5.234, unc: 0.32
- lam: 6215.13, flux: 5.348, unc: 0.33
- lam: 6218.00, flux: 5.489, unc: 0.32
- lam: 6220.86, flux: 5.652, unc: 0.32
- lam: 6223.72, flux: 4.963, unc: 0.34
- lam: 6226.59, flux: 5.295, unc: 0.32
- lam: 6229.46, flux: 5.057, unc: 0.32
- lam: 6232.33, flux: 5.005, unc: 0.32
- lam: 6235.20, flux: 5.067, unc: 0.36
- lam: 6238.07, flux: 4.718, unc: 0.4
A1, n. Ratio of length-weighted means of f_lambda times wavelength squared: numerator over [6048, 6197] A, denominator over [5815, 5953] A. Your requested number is 1.22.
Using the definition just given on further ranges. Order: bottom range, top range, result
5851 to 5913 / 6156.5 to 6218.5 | 1.37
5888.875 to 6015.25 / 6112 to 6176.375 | 1.15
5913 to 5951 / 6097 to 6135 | 1.17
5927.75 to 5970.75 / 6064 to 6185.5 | 1.09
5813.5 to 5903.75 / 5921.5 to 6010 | 1.12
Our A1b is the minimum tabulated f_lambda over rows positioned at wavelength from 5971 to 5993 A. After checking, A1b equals 4.951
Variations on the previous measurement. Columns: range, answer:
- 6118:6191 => 4.879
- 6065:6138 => 4.662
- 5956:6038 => 3.517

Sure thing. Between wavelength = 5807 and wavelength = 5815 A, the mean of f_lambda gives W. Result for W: 4.69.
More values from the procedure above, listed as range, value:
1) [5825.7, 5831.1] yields 5.73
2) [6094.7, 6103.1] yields 6.07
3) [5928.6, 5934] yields 5.21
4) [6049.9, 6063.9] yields 5.23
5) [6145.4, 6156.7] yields 5.47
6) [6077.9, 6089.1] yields 5.4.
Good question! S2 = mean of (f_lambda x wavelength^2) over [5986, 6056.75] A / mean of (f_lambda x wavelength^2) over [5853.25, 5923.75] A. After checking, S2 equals 1.25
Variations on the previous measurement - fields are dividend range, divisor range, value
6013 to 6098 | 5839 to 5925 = 1.26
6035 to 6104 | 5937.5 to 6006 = 1.10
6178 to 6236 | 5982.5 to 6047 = 1.07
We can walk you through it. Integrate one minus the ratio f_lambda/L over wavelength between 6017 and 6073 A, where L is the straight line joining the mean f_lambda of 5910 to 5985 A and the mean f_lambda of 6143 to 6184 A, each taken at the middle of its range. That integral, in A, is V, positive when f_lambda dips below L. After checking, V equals -1.9 A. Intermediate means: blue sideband 5.26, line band 5.56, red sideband 5.51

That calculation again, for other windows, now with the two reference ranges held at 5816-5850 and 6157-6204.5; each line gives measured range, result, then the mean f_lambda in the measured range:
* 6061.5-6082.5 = 0.8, 5.38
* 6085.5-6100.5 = -0.7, 5.87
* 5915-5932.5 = 1.6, 4.93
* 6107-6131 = 0.6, 5.49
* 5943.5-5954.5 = 0.6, 5.17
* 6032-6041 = -0.8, 6.02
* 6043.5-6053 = -0.3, 5.76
